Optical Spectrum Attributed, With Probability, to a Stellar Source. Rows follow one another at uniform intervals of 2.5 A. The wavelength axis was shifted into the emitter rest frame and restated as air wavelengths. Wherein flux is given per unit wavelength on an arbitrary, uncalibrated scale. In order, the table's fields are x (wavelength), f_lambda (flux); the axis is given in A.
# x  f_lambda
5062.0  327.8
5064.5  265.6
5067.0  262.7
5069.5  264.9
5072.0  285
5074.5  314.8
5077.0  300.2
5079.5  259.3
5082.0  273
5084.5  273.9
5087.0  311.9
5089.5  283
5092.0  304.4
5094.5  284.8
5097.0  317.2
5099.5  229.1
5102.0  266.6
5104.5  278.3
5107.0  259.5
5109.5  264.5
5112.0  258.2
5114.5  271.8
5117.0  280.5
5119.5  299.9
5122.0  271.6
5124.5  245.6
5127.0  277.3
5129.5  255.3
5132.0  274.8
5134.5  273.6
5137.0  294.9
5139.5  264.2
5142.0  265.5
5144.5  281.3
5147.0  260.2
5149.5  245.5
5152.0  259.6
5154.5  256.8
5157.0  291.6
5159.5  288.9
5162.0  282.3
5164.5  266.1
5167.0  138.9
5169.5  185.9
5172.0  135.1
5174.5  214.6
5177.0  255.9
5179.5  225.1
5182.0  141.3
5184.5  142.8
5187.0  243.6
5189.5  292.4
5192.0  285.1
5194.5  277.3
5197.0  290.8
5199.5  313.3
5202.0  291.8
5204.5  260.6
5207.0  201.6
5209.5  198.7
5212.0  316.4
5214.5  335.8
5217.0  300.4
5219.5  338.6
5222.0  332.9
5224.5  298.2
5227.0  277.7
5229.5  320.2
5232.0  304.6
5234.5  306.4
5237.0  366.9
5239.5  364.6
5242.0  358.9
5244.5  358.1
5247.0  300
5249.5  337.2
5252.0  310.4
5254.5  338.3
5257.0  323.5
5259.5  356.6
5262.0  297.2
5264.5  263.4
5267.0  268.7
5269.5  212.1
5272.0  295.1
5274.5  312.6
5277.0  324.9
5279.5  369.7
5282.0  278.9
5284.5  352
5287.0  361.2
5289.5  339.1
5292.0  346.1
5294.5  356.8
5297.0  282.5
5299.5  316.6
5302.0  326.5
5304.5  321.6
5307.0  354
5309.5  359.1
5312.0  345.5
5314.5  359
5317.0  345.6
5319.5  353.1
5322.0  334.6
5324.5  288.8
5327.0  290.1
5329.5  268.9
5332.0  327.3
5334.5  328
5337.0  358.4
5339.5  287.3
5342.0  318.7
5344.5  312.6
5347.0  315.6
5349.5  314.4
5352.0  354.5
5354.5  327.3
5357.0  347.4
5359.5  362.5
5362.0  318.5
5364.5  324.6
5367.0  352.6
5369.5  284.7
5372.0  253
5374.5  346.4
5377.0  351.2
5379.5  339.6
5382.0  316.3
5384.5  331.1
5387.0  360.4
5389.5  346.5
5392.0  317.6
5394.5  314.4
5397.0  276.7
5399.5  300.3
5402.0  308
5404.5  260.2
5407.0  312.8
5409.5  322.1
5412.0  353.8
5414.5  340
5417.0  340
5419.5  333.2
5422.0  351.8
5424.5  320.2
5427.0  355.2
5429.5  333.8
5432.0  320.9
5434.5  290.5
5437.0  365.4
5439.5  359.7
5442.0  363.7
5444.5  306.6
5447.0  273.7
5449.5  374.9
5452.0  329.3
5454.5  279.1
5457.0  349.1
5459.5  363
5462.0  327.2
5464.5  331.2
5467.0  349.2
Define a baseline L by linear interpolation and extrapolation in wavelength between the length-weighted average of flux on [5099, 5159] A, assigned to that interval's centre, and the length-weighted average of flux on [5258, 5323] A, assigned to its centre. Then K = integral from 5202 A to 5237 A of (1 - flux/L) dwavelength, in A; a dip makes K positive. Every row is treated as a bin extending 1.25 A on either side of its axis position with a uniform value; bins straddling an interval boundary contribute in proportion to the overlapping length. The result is 0.66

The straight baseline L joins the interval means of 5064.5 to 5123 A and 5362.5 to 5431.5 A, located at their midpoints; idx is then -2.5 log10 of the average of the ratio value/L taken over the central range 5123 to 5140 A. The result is 0.06 mag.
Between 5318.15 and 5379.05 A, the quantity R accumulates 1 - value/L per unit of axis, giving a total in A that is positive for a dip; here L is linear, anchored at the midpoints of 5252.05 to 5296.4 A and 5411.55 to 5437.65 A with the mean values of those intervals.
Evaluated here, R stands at 0.8 A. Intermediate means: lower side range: 317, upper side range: 336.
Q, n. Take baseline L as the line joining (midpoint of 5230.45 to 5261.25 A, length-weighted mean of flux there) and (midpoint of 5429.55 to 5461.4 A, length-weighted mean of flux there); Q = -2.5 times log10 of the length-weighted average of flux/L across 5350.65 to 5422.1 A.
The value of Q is 0.02 mag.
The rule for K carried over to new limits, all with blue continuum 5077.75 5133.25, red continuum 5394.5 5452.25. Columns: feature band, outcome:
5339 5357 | -0.48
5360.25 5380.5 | -0.33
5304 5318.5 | -1.95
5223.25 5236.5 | -0.47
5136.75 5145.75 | 0.19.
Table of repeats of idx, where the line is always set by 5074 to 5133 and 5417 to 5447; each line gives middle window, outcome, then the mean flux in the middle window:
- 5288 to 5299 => -0.071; 331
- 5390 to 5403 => 0.075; 306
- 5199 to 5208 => 0.114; 265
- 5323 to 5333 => 0.078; 294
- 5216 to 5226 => -0.070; 317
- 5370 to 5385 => 0.013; 321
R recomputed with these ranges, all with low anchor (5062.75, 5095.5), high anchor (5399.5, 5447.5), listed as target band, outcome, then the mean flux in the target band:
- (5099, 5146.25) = 3.2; 270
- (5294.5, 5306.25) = -0.3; 318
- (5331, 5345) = -0.3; 322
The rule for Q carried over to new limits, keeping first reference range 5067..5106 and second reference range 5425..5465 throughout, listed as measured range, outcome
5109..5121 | 0.04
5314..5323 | -0.11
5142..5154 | 0.11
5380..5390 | -0.05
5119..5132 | 0.07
